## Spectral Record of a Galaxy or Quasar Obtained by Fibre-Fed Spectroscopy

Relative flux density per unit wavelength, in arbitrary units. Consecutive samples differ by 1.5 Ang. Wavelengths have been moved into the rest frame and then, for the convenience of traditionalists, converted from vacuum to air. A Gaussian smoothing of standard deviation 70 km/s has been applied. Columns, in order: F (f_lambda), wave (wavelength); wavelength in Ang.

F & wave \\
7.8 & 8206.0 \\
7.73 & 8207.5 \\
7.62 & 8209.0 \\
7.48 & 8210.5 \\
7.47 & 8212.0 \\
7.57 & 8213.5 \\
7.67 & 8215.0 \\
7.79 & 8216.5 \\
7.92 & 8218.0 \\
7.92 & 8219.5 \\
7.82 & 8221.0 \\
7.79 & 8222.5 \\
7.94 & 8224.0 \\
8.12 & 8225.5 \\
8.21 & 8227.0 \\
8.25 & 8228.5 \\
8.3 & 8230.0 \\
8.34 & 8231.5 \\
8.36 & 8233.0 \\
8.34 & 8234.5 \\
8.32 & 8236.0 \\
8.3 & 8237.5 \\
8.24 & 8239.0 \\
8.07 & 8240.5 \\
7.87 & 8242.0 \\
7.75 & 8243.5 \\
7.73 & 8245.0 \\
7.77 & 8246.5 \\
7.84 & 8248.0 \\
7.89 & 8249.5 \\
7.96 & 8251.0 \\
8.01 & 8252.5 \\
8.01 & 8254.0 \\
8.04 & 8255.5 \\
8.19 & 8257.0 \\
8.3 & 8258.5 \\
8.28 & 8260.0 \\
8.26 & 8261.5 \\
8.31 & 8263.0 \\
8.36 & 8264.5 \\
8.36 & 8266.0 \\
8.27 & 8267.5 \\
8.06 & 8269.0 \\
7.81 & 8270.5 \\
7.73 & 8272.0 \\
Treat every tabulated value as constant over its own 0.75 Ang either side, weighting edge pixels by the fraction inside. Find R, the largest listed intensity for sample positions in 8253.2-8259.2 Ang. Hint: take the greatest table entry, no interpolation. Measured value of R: 8.3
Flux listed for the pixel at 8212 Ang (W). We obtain 7.47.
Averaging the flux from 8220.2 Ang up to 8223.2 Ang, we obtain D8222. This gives 7.81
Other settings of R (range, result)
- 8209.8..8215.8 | 7.67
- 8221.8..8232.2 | 8.34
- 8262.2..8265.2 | 8.36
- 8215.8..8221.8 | 7.92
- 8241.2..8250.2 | 7.89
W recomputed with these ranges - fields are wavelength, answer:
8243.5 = 7.75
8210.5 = 7.48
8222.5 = 7.79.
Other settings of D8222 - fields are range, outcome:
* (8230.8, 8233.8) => 8.35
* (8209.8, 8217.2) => 7.6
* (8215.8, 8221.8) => 7.86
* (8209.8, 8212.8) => 7.48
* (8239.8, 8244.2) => 7.9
